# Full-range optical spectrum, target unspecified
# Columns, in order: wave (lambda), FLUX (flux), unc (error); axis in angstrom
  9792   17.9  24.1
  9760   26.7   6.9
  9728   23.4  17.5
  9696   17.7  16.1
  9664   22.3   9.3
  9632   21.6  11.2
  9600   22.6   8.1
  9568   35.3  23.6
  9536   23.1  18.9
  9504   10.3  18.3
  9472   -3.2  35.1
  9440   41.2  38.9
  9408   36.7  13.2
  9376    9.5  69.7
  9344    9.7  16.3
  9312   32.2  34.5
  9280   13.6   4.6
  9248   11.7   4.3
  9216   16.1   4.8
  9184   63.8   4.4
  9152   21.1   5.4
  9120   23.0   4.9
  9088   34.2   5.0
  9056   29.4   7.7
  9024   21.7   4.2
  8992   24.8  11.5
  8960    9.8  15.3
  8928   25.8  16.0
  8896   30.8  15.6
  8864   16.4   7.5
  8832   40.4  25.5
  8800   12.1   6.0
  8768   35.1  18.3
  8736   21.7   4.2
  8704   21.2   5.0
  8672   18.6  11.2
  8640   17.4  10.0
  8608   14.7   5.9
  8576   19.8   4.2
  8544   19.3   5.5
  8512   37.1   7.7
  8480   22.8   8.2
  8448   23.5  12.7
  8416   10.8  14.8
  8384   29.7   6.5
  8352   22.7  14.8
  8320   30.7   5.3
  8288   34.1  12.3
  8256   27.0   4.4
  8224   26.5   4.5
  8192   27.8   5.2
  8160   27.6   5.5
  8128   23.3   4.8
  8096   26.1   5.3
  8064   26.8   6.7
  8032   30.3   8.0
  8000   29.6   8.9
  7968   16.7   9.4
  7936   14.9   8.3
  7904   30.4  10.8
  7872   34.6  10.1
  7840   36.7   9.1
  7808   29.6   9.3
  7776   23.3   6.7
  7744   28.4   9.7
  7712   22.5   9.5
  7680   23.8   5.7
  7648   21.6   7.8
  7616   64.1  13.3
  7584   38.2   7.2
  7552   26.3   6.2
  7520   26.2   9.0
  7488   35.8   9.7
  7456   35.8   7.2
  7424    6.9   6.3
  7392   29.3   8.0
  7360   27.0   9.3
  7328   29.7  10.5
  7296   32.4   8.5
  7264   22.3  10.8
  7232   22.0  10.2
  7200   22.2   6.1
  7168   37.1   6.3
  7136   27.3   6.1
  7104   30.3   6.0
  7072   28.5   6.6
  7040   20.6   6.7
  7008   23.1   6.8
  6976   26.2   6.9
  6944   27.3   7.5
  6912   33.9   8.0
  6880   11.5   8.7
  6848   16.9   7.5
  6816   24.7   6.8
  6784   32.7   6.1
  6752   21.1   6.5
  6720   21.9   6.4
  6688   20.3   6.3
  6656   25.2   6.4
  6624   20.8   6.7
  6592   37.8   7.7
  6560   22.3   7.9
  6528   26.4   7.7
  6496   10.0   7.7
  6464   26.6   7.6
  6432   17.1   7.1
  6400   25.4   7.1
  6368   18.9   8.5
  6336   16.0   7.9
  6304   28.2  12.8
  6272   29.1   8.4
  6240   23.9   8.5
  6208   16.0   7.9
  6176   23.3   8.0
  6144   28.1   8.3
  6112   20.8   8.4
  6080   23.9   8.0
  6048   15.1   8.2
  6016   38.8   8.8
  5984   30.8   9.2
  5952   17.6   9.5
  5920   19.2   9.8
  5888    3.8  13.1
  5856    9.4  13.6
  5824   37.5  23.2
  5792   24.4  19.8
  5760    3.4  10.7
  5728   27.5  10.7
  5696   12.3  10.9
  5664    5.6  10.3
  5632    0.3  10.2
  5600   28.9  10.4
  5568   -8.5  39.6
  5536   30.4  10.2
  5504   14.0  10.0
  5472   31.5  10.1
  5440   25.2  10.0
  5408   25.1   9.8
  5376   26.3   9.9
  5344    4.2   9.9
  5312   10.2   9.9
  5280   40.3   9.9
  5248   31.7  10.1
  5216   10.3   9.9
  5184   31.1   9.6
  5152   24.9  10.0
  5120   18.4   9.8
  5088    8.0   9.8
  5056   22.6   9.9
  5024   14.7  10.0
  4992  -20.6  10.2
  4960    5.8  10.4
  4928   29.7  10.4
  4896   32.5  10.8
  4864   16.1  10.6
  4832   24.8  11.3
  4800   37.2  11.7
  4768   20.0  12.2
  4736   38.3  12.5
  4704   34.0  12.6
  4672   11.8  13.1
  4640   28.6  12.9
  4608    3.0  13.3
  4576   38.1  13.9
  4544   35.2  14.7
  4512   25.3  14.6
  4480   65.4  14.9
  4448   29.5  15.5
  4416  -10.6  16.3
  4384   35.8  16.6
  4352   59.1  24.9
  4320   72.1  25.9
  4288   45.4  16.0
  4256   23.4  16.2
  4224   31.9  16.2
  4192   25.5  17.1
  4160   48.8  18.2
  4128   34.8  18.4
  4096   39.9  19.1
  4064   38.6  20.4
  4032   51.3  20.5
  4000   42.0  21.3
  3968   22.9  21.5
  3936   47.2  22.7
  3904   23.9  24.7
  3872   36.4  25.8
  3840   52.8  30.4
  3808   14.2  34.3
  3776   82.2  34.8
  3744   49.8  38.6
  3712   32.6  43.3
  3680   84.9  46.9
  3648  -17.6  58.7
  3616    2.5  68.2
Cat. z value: 0.83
